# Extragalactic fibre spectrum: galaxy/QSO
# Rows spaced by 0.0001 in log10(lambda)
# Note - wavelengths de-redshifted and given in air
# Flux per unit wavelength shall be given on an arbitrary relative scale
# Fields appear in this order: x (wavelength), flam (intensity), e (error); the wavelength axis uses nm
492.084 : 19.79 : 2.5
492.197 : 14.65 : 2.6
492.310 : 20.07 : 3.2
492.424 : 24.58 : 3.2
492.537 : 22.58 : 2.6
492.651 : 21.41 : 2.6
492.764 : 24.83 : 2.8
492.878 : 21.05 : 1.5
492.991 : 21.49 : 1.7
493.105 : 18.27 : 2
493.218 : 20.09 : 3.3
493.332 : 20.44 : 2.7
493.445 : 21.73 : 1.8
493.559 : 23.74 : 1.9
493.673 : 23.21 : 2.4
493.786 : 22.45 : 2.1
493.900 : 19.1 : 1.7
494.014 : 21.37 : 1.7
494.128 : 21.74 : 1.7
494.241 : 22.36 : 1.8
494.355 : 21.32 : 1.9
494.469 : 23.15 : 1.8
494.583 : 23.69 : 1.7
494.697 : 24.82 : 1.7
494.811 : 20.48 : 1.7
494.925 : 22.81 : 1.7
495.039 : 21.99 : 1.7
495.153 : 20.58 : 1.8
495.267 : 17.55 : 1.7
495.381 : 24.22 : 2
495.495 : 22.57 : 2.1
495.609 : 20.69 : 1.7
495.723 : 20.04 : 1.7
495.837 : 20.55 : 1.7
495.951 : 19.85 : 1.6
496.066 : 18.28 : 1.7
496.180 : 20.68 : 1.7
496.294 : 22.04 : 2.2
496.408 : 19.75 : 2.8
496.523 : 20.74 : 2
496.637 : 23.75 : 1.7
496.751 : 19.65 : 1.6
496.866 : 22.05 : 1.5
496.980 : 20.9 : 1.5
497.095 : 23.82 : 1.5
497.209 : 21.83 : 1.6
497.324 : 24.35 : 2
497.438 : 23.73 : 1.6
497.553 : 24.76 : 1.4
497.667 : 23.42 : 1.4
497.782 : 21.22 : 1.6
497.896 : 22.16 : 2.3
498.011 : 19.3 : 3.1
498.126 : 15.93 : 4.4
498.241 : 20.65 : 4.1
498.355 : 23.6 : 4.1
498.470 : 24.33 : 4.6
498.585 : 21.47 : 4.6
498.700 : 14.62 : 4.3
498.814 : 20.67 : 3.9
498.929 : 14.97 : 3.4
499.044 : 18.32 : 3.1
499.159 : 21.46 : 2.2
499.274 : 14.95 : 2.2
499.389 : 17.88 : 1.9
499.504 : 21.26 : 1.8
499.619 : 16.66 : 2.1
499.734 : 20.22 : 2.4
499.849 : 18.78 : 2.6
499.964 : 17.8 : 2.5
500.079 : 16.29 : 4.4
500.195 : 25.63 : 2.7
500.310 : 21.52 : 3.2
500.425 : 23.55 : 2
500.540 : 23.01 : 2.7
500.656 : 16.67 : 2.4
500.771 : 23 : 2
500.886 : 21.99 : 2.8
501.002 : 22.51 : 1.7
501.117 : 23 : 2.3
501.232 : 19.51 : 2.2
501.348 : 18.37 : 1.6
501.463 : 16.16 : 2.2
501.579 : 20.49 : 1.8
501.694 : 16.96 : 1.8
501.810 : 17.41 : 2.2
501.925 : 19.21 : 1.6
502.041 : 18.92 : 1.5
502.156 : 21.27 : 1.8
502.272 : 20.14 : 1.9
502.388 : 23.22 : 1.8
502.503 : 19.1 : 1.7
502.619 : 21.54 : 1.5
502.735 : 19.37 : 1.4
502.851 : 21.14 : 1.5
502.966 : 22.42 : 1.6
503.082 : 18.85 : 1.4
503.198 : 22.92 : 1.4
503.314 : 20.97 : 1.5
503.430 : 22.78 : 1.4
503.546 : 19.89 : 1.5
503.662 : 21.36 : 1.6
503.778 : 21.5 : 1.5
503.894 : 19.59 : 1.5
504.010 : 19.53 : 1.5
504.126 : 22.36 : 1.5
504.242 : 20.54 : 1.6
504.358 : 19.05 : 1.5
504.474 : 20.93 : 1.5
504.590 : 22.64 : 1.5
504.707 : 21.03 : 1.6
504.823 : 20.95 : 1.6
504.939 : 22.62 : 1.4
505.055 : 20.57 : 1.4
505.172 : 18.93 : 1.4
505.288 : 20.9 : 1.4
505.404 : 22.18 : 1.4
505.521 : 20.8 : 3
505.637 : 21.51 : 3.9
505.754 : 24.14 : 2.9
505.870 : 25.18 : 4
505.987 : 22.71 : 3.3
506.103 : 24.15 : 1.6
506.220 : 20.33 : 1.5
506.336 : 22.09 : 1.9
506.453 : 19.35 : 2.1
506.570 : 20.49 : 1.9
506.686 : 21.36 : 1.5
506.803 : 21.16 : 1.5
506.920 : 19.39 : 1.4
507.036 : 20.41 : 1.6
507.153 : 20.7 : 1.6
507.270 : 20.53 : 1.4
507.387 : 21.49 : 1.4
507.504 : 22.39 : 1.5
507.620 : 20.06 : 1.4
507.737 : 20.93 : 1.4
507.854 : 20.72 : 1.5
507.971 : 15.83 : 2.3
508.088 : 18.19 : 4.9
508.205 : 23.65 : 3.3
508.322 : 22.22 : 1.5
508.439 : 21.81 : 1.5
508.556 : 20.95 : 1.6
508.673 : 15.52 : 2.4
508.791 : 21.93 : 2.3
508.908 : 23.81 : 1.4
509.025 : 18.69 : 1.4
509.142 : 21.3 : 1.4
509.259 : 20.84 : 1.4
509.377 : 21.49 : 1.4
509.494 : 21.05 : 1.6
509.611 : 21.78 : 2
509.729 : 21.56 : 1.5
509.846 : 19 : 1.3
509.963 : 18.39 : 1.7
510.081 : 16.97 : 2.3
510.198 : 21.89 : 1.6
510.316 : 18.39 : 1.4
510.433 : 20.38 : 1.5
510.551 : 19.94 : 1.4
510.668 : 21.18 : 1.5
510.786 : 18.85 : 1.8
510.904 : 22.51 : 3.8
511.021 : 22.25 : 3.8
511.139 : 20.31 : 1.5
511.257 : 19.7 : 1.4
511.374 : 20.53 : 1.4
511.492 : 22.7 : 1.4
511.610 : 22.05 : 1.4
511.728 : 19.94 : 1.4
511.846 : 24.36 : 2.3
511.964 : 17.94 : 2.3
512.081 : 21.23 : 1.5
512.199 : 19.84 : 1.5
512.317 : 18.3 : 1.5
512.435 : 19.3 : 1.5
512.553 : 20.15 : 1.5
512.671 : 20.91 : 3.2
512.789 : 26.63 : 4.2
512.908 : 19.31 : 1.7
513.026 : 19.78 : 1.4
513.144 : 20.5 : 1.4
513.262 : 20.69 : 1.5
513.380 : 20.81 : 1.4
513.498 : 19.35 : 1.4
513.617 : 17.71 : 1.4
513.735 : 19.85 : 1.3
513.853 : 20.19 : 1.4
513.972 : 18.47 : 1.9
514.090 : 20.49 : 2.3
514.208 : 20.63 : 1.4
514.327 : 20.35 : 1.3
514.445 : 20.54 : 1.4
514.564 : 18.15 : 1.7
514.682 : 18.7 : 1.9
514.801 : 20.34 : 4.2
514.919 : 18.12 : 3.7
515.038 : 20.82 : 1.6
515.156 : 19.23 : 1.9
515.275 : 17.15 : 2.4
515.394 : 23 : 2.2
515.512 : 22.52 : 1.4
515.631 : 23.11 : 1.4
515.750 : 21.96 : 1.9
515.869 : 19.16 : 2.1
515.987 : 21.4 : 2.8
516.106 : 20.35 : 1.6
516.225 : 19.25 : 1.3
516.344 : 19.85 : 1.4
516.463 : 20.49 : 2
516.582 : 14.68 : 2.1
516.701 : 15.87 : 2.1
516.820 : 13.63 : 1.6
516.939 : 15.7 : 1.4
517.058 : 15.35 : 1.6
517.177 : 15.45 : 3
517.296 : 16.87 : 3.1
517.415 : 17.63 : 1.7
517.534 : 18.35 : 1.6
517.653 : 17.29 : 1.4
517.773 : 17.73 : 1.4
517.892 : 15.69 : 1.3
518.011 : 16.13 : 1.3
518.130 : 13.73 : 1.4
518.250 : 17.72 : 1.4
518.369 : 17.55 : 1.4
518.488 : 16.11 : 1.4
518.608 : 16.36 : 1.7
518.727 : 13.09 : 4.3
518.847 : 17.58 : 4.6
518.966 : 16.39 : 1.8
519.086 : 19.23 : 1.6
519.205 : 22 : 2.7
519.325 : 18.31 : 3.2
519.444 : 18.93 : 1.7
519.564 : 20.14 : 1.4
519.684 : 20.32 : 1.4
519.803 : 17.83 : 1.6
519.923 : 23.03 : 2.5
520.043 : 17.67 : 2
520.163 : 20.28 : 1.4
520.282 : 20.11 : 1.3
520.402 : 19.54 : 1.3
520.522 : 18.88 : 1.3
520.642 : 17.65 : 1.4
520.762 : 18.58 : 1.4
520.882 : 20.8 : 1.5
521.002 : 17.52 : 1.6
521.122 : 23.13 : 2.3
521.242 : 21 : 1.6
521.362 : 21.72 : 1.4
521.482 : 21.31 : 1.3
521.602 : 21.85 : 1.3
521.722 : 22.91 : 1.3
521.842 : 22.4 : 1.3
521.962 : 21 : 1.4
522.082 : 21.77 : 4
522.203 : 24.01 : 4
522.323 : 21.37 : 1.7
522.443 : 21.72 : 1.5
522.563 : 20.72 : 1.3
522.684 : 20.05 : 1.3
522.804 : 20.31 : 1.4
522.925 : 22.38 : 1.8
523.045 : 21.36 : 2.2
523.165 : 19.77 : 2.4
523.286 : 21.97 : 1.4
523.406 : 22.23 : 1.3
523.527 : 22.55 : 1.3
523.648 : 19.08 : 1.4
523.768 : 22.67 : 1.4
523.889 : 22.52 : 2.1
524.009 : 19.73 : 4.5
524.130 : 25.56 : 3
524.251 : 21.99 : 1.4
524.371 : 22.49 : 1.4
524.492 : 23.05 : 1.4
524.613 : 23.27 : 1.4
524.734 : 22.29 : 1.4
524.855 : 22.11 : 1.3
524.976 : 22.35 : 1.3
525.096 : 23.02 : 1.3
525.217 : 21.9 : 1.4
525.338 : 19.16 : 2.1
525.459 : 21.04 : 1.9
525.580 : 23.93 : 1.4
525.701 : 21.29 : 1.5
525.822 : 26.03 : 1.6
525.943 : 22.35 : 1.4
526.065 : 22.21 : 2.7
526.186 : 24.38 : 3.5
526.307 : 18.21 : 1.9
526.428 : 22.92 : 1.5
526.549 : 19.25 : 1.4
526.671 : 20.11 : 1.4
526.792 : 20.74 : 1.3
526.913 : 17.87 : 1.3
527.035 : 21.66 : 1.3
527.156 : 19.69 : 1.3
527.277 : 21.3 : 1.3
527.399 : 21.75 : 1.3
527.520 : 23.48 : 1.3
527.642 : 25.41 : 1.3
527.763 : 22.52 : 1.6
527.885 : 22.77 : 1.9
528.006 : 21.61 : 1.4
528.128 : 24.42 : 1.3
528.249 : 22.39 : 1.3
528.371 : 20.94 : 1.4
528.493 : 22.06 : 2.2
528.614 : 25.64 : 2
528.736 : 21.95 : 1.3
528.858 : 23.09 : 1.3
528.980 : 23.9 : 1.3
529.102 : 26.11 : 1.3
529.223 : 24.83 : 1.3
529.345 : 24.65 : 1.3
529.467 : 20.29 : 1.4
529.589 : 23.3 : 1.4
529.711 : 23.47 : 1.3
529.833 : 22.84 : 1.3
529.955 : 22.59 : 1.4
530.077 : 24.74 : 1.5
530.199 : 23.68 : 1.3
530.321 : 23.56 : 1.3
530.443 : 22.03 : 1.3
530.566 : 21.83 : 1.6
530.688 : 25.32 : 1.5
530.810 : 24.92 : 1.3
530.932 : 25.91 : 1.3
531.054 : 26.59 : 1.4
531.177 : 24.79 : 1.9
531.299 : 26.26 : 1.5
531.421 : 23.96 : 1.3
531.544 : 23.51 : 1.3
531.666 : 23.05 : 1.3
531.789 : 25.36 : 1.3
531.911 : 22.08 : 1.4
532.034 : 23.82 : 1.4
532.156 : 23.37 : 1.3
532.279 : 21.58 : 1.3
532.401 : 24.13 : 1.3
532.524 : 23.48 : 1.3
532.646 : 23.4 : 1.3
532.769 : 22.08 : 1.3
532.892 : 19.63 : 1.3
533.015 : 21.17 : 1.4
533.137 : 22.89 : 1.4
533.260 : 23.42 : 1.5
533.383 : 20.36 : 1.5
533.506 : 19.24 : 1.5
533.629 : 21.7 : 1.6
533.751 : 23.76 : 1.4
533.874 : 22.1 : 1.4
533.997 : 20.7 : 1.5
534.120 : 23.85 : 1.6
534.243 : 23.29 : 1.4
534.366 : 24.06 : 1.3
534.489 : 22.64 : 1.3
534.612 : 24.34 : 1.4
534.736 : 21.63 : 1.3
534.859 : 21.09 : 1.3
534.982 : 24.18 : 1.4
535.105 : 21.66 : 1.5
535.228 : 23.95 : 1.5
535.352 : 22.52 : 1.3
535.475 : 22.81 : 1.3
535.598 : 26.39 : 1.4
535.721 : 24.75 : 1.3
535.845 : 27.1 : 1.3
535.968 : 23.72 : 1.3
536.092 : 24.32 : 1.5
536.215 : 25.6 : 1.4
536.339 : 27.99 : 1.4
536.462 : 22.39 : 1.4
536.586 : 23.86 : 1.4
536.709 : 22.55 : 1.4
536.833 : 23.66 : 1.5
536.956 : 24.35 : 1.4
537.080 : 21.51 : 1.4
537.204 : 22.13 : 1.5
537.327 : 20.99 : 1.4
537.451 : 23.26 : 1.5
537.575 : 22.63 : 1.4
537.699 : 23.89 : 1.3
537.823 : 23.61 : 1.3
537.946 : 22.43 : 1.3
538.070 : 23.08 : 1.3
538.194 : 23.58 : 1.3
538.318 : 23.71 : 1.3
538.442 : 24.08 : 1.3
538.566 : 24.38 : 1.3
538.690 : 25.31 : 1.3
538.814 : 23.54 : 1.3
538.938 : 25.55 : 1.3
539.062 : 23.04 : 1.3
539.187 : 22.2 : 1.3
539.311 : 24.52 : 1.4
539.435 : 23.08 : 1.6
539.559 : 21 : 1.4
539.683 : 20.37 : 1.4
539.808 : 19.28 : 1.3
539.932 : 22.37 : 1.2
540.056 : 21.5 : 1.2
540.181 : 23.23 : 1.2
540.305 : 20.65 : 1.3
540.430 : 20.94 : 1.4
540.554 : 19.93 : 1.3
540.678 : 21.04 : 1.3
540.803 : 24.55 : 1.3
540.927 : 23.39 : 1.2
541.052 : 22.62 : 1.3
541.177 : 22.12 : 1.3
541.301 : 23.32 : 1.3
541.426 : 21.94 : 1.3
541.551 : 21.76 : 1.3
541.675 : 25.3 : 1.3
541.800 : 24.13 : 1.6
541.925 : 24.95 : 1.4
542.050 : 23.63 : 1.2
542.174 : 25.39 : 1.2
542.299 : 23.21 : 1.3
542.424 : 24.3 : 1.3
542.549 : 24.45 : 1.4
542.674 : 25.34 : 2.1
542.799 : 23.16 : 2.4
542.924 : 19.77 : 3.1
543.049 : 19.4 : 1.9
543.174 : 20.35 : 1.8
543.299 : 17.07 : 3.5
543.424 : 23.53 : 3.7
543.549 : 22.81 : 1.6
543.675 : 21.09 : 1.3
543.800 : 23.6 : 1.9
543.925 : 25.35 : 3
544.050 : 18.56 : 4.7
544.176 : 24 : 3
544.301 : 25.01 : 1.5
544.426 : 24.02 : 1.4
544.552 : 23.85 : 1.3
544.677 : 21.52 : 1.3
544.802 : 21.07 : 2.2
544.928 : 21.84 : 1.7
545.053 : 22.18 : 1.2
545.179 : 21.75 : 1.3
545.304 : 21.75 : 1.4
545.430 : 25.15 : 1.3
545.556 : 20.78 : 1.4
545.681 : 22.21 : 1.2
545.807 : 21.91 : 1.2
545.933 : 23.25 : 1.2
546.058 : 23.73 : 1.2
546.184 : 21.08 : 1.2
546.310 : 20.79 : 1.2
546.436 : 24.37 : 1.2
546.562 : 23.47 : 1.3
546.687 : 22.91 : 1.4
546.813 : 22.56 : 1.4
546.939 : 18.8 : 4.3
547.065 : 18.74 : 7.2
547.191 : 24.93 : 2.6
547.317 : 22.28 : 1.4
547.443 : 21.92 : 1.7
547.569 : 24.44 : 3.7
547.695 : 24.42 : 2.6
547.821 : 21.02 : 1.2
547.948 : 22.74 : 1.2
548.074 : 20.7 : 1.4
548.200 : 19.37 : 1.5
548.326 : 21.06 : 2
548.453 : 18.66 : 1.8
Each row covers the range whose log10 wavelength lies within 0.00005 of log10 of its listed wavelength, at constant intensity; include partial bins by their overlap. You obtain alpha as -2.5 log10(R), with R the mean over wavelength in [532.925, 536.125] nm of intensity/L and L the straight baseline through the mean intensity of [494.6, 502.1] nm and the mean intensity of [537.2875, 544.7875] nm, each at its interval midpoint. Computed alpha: -0.024 mag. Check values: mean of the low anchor 20.6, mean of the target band 22.9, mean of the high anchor 22.8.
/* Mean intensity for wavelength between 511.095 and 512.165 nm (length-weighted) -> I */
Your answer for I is 21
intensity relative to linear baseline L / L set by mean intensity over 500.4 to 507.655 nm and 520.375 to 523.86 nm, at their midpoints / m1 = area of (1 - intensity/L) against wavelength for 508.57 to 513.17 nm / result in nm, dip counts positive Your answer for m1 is 0.09 nm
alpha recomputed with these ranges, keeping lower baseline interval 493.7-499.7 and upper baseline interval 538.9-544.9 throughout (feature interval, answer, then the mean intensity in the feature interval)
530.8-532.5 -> -0.09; 24.2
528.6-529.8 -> -0.07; 23.6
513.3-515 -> 0.11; 19.6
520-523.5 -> 0.05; 20.9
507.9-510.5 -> 0.06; 20.3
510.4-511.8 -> 0.03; 20.9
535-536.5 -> -0.10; 24.5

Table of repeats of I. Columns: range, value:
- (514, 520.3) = 18.5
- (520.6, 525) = 21.6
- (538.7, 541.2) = 22.3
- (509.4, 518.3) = 19.5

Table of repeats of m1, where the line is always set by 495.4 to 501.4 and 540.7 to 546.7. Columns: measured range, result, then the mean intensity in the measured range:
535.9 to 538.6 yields -0.13 nm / 23.5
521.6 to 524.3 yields 0.01 nm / 21.7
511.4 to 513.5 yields 0.05 nm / 20.8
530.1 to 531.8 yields -0.17 nm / 24.3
